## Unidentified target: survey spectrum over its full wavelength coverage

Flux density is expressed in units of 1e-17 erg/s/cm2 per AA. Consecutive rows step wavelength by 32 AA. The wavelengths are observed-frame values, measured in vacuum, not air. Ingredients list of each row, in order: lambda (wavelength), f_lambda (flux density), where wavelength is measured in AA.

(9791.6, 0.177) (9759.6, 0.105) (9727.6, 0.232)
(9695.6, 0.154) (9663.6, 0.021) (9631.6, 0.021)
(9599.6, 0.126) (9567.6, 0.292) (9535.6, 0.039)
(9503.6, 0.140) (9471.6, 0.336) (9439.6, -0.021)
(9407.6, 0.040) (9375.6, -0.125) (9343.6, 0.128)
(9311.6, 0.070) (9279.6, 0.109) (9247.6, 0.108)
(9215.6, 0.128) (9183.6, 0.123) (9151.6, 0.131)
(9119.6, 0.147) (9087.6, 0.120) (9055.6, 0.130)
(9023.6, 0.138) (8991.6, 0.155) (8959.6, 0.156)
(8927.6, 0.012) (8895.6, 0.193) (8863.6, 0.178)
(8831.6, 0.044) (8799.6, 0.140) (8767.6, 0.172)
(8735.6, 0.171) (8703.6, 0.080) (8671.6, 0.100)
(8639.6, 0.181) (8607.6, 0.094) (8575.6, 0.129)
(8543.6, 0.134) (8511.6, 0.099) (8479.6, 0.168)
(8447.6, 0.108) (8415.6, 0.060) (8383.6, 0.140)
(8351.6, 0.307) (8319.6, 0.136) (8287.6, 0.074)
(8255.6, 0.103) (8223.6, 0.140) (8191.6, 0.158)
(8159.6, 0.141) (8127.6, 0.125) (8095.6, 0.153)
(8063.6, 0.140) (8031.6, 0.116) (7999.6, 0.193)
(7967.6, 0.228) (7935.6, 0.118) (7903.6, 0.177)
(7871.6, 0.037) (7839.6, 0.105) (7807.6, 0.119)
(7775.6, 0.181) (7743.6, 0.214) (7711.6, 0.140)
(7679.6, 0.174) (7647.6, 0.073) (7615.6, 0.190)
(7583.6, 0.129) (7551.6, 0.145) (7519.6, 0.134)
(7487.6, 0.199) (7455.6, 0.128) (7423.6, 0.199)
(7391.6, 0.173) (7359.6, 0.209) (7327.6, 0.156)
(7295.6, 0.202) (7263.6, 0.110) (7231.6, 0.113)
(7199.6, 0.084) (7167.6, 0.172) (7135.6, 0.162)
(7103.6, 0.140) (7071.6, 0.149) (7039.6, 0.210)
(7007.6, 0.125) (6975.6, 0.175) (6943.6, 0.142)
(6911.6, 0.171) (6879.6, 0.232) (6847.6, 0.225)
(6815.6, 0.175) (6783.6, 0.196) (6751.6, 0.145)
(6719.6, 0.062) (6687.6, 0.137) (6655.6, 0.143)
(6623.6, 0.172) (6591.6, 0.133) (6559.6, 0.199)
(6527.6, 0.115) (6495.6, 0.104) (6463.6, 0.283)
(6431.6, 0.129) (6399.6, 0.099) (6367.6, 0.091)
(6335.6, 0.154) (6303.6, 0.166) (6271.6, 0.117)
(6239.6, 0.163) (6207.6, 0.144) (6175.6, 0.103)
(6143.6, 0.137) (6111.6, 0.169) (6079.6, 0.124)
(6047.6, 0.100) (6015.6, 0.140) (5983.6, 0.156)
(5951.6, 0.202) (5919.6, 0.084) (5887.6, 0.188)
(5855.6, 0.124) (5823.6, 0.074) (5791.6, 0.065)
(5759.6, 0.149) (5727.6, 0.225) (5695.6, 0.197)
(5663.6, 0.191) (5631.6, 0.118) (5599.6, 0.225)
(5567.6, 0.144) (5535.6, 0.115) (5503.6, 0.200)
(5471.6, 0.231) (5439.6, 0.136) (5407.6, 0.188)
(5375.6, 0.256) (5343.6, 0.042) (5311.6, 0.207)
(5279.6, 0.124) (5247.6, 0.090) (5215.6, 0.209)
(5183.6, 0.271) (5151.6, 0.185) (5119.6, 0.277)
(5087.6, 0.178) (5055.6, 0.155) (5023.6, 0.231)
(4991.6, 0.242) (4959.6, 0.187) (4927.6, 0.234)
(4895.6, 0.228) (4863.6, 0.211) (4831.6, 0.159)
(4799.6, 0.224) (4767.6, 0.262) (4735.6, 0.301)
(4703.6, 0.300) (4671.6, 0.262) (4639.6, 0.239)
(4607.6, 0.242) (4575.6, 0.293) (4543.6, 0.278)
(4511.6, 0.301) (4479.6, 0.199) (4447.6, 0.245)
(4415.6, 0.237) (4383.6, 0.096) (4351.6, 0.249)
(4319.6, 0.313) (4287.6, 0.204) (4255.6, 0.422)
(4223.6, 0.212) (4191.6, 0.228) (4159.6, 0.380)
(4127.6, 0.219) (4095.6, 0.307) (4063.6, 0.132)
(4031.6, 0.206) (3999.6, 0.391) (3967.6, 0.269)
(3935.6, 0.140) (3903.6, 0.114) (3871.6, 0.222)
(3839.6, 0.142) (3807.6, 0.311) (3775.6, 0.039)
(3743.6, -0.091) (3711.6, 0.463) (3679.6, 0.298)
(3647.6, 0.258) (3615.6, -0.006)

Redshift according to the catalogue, 0.73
